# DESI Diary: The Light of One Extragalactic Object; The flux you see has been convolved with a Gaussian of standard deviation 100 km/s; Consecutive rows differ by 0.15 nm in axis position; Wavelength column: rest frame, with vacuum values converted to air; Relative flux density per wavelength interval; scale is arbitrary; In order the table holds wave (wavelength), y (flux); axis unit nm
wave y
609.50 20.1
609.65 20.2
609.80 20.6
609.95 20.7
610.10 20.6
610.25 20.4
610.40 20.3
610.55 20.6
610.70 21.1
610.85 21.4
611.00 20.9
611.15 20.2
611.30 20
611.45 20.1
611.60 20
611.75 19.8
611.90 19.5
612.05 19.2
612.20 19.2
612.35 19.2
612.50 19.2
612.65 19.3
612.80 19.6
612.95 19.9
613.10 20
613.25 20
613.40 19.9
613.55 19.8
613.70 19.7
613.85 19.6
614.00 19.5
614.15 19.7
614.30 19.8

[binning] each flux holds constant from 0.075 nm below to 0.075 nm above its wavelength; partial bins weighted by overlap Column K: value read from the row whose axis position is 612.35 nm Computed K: 19.2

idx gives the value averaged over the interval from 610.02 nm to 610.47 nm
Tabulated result 20.4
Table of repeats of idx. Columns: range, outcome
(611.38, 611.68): 20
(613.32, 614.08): 19.7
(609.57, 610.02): 20.5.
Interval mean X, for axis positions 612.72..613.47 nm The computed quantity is 19.9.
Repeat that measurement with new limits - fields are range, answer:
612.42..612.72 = 19.2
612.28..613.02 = 19.4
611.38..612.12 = 19.7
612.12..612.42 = 19.2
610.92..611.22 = 20.6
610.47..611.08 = 21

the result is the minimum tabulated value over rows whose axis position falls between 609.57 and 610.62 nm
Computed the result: 20.2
